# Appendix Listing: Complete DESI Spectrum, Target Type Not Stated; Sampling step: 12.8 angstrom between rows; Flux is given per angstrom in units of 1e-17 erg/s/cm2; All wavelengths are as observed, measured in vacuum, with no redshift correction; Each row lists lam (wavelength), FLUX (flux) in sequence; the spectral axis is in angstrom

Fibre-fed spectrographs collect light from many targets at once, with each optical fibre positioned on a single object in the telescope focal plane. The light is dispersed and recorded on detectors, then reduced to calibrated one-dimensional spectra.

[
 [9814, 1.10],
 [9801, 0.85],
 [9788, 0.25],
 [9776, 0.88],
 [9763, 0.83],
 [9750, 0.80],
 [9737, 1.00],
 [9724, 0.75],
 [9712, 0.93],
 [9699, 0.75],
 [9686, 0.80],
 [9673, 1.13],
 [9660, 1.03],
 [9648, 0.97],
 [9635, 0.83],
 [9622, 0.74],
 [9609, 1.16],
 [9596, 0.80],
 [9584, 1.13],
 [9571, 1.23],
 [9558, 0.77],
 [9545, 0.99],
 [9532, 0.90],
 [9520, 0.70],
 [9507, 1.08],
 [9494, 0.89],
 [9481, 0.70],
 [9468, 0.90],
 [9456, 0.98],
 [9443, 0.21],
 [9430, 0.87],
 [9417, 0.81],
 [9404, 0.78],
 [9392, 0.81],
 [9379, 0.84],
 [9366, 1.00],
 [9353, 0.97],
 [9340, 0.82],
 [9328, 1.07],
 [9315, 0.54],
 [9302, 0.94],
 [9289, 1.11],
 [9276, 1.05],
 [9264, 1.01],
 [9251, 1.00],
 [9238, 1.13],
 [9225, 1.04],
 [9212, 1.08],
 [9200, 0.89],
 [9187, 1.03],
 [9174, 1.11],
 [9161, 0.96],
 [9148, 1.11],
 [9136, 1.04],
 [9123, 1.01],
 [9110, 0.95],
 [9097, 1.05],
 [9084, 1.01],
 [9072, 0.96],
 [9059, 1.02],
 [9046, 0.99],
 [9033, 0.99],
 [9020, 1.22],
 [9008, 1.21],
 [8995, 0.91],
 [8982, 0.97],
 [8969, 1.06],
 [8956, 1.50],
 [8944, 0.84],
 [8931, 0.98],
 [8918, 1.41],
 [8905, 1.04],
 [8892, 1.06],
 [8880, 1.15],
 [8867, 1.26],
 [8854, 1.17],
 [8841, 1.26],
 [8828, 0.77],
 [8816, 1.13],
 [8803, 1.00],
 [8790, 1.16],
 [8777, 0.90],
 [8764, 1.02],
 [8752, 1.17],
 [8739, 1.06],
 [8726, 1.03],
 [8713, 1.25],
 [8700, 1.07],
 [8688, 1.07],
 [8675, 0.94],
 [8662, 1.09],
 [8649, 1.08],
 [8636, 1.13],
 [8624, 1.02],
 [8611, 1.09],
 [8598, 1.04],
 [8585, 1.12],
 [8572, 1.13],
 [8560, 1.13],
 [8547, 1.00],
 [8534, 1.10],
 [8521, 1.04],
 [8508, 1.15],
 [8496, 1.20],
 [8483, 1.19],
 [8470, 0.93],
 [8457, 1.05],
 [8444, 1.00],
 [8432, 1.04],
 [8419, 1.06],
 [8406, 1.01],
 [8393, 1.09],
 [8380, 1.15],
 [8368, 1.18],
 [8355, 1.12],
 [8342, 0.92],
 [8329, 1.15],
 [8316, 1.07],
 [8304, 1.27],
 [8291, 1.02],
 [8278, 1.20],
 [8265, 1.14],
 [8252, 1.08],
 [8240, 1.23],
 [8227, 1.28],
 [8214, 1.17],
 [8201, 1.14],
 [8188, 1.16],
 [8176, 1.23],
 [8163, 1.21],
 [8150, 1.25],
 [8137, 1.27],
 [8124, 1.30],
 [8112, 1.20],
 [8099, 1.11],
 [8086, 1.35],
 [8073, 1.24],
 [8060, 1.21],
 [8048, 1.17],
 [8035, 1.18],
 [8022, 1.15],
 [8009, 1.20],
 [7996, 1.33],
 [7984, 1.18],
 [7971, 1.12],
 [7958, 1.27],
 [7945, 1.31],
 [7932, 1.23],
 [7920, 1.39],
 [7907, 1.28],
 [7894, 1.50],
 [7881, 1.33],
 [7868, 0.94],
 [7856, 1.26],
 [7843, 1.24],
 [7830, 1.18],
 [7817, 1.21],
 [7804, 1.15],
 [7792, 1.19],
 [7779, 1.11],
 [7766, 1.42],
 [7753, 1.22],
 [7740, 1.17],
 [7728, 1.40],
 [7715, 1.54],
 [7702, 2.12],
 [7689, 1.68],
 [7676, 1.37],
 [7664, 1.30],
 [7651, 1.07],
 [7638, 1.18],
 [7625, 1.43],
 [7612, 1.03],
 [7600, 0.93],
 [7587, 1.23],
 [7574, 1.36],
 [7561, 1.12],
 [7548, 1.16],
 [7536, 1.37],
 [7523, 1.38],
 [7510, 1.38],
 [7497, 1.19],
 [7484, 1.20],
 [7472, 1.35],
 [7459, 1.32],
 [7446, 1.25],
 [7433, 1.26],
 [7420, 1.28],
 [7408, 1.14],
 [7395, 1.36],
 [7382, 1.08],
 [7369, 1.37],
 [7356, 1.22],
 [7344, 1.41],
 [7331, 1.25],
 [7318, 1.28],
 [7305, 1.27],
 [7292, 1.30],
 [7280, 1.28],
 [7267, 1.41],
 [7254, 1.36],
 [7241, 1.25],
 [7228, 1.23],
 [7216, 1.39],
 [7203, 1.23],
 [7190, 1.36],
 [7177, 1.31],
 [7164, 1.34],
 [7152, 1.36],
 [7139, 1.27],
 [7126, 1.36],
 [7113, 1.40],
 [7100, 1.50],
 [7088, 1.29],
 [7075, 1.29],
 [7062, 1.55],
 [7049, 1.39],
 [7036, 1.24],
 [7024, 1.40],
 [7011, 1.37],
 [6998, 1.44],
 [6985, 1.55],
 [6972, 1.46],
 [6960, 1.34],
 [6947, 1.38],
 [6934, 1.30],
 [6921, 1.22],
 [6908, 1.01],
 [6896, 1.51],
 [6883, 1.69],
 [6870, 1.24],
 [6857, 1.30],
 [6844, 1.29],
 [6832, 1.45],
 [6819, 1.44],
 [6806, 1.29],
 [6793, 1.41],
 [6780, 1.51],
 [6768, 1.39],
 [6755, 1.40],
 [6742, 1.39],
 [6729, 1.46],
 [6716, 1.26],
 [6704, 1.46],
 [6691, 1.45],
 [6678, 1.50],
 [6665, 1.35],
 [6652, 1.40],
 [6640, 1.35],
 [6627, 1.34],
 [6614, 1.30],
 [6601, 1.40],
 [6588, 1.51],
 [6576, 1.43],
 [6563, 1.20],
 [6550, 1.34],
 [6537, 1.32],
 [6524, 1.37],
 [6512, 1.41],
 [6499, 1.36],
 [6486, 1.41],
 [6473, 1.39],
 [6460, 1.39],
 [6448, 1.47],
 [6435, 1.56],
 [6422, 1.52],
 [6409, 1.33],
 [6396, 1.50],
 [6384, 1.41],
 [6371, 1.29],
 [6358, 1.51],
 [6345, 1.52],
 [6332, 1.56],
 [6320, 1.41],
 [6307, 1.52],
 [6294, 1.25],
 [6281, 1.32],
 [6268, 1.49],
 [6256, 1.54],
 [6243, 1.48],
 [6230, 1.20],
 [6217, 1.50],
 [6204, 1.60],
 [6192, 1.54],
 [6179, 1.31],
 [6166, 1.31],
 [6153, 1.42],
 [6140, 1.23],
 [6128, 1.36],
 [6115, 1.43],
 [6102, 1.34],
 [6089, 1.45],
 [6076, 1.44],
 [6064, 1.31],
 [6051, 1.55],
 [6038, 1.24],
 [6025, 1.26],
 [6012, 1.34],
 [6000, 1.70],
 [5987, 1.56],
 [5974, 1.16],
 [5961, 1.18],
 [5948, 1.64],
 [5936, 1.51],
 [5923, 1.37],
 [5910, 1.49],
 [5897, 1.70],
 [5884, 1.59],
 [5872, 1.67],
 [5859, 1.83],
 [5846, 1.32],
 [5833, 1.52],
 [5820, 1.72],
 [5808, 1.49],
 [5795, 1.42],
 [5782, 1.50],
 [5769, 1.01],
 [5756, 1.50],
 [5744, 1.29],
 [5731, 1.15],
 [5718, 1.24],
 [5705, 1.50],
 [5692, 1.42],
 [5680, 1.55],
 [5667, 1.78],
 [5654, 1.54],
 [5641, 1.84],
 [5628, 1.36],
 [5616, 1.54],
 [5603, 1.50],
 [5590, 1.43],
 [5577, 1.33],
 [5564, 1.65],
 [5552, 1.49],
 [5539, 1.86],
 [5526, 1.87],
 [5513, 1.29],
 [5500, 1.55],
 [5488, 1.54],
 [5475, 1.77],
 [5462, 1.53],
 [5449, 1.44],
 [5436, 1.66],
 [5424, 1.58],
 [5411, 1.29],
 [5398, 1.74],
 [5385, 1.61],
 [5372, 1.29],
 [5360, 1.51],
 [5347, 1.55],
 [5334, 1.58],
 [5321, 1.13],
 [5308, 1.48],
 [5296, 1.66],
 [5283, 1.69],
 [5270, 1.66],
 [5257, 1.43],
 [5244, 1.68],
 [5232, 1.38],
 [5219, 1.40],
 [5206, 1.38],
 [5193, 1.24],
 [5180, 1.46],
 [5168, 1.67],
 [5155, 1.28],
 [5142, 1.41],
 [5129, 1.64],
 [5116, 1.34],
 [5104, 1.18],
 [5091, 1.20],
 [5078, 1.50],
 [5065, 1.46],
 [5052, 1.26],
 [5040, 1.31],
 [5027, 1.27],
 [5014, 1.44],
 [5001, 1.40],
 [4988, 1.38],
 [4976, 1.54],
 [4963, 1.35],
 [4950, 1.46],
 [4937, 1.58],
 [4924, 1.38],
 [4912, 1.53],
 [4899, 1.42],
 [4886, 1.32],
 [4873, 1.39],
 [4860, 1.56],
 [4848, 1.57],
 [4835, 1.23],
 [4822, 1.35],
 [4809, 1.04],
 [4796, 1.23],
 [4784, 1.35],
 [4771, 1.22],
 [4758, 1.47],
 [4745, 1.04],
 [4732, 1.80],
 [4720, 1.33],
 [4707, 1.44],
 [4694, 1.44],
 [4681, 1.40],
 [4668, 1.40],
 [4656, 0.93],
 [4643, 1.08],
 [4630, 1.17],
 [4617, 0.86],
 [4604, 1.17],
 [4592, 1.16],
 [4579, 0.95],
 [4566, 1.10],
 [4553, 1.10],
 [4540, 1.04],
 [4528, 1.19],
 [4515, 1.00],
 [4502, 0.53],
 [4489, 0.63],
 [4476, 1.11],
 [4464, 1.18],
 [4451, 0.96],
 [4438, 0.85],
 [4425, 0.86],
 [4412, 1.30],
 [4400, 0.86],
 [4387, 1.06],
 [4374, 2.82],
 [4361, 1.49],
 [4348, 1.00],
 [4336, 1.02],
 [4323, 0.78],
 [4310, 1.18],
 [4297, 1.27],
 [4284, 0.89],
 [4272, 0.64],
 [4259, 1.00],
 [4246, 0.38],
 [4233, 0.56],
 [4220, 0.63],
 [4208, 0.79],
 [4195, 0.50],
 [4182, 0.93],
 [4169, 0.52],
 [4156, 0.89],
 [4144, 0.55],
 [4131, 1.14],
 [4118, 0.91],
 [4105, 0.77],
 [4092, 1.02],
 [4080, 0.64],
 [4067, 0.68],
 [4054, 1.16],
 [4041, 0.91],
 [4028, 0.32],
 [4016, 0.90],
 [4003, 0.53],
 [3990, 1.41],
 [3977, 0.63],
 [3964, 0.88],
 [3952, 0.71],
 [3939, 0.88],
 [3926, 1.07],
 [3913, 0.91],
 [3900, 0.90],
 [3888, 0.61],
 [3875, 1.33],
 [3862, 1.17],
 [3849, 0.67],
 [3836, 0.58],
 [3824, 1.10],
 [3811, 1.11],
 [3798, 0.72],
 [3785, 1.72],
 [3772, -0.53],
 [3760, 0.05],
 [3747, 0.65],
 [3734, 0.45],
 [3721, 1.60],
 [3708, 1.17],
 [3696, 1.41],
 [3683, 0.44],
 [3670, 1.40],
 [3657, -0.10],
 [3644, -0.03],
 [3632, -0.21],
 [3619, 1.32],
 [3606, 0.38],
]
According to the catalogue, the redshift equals 0.172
